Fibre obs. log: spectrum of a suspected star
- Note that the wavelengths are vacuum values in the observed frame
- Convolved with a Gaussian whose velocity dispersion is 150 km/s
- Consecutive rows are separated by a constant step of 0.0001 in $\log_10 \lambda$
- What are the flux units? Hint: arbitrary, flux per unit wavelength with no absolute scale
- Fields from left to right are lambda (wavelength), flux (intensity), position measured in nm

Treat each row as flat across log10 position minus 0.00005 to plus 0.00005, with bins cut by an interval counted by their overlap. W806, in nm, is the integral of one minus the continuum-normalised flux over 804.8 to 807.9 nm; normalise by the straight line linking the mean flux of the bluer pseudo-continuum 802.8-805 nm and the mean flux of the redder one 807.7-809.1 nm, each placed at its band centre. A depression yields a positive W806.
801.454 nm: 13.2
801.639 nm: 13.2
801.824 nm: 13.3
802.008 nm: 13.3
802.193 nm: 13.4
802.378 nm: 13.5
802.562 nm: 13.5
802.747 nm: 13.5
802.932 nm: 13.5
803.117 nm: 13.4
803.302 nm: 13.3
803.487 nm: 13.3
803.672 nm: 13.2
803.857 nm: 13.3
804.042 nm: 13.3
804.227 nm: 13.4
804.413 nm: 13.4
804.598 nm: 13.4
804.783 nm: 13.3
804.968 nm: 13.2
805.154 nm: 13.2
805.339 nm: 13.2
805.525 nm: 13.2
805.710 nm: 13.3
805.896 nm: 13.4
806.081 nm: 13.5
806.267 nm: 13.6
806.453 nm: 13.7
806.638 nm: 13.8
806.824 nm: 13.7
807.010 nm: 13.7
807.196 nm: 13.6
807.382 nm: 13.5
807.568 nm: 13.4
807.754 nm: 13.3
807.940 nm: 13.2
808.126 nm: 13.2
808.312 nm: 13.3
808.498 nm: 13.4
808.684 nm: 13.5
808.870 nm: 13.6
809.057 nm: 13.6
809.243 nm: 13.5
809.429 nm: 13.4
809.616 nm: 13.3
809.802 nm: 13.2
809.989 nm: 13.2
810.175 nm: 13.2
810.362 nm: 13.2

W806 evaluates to -0.02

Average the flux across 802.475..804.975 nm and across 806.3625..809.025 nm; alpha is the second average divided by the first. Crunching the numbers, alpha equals 1.0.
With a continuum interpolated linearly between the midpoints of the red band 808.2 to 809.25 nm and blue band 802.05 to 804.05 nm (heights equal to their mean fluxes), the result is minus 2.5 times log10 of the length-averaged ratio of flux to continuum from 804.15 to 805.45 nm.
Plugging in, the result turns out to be 0.01 mag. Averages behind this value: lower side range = 13.4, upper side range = 13.5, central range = 13.3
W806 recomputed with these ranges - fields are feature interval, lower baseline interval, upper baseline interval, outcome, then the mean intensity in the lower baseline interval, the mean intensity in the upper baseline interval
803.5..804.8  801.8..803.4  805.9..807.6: 0.02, 13.4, 13.6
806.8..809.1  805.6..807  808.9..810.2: 0.00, 13.6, 13.4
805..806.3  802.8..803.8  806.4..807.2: 0.03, 13.3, 13.7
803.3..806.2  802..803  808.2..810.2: 0.03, 13.5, 13.4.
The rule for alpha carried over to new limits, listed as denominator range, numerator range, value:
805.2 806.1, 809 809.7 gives 1.01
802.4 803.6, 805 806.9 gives 1.00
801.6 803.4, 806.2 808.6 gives 1.01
